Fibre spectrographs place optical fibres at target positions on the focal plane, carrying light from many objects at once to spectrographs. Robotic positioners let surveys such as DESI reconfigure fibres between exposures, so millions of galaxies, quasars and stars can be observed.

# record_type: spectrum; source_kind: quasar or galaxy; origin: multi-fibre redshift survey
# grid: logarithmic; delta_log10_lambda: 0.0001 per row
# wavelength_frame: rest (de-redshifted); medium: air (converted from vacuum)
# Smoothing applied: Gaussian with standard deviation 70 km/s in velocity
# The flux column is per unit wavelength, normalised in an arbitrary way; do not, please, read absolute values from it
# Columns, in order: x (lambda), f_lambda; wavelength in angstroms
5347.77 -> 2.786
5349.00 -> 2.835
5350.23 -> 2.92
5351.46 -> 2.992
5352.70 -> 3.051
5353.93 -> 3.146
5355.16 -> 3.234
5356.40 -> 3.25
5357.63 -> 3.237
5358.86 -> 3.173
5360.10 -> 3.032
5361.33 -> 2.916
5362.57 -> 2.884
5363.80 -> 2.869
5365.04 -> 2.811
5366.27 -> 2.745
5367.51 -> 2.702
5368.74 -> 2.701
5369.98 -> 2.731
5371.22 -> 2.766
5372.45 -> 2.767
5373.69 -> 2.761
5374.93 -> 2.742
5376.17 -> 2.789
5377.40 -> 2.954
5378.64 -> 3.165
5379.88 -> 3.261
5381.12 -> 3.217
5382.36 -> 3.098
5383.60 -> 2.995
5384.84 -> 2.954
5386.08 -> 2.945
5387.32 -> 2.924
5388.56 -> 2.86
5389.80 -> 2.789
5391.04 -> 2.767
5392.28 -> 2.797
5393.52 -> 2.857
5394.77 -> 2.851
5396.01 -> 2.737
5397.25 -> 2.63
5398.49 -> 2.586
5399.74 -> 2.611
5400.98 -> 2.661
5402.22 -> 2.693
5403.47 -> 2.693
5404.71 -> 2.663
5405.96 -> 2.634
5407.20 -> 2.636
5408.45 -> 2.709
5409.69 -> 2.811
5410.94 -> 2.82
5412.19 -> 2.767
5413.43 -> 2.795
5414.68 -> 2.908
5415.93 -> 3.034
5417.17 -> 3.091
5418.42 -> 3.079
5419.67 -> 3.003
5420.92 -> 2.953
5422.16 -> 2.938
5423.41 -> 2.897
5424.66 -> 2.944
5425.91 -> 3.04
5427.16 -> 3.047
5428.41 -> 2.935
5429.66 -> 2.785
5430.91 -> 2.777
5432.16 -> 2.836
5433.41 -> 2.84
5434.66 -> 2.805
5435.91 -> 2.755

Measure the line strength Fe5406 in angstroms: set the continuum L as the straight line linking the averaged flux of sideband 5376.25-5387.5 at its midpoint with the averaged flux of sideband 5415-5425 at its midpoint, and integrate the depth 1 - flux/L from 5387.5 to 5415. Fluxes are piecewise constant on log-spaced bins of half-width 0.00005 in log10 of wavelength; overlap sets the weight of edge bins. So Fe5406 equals 2.55 angstroms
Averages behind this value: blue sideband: 3.05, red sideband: 2.99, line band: 2.74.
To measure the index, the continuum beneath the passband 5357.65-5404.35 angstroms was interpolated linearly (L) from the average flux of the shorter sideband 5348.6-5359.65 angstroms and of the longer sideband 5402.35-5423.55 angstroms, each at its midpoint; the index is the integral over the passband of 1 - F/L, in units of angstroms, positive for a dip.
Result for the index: 2.00 angstroms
